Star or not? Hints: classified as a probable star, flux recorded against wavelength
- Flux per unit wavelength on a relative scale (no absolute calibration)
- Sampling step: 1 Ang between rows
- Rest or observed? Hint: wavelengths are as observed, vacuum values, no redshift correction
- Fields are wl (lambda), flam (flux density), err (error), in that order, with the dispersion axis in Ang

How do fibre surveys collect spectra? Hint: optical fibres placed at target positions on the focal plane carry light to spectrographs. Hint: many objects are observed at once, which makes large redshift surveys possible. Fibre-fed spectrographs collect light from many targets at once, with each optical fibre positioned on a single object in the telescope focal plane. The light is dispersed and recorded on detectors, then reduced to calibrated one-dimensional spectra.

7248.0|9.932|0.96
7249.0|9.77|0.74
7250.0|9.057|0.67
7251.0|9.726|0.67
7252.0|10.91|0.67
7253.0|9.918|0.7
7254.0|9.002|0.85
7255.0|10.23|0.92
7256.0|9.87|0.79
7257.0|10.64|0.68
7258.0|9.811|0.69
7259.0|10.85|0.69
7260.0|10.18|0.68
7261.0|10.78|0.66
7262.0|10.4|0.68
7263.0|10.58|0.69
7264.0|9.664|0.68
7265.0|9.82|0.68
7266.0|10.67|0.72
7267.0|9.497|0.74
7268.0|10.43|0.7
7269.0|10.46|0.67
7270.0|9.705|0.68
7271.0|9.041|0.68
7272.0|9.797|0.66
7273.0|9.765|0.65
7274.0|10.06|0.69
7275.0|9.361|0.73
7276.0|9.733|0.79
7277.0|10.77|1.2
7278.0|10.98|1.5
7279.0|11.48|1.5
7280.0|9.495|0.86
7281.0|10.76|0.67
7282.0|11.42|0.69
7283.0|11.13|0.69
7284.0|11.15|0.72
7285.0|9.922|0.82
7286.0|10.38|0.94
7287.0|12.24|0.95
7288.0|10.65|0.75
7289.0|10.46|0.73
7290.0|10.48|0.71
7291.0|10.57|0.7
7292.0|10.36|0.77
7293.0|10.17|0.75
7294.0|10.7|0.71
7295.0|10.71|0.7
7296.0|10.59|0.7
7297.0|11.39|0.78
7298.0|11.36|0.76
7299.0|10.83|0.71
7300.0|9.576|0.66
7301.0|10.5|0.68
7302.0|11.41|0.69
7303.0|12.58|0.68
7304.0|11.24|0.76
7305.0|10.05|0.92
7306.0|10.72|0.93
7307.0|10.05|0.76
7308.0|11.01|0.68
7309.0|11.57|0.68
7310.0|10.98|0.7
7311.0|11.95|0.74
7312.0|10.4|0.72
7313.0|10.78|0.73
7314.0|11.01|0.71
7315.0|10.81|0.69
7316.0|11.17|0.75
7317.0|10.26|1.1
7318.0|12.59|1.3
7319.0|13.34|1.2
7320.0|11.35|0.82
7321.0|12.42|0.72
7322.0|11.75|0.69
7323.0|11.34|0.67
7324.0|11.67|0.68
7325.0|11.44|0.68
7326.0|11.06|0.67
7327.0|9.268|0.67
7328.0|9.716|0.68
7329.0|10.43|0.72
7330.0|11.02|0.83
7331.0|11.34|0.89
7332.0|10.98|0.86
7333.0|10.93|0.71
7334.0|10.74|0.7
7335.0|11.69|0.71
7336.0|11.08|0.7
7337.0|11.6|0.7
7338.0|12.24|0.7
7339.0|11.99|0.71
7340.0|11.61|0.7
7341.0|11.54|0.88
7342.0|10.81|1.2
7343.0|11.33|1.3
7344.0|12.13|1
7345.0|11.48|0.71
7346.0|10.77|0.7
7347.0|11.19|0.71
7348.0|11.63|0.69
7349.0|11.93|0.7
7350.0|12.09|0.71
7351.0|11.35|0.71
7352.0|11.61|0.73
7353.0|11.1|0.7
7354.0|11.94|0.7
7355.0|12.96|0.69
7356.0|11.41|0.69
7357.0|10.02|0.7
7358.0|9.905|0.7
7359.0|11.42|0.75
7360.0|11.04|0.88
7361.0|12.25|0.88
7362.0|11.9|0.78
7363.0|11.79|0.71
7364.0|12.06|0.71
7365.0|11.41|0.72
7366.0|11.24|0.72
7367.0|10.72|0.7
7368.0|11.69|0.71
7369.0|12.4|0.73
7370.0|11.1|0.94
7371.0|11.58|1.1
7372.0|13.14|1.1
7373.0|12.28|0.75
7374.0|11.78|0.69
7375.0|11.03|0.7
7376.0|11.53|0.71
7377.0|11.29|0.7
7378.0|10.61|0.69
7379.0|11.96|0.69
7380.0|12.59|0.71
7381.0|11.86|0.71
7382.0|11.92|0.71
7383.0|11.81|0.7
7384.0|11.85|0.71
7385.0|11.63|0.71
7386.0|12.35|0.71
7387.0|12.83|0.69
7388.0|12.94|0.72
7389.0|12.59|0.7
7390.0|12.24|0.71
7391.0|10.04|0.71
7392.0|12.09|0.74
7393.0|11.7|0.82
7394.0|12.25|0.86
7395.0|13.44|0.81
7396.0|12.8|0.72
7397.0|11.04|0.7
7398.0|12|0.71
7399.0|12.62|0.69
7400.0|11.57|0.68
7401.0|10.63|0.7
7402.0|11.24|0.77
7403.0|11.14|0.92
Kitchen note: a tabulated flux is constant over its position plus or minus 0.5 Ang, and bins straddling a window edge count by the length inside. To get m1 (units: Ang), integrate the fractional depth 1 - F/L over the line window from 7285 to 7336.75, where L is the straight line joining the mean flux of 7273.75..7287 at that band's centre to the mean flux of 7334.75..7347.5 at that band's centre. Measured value 0.2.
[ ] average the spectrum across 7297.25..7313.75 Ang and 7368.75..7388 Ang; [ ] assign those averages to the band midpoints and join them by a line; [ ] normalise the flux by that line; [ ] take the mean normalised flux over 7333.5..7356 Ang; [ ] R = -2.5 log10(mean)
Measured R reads -0.01 mag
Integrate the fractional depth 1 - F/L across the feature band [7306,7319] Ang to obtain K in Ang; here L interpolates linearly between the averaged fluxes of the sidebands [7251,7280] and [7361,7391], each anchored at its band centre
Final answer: -0.3 Ang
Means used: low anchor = 10.1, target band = 11.1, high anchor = 11.8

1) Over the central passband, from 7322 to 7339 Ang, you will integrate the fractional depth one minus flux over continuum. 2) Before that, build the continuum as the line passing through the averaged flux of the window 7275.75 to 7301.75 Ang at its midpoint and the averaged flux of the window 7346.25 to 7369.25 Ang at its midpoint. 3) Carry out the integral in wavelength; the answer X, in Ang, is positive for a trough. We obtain 0.2 Ang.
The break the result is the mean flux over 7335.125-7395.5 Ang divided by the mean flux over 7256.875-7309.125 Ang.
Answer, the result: 1.11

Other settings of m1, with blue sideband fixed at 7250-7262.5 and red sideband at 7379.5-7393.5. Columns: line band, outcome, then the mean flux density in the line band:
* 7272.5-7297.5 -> -0.1 Ang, 10.6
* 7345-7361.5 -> 0.2 Ang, 11.4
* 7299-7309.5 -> 0.0 Ang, 10.9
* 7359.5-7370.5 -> 0.1 Ang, 11.6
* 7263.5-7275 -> 0.5 Ang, 9.88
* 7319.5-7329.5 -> 0.1 Ang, 11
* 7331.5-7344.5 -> -0.1 Ang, 11.4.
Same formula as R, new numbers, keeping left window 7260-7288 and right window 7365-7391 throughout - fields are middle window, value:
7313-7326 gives -0.05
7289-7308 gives 0.00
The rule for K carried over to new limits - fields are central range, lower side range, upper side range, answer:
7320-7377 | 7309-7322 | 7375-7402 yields 1.1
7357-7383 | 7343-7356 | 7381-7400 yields 0.6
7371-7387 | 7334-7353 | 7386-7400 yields 0.2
